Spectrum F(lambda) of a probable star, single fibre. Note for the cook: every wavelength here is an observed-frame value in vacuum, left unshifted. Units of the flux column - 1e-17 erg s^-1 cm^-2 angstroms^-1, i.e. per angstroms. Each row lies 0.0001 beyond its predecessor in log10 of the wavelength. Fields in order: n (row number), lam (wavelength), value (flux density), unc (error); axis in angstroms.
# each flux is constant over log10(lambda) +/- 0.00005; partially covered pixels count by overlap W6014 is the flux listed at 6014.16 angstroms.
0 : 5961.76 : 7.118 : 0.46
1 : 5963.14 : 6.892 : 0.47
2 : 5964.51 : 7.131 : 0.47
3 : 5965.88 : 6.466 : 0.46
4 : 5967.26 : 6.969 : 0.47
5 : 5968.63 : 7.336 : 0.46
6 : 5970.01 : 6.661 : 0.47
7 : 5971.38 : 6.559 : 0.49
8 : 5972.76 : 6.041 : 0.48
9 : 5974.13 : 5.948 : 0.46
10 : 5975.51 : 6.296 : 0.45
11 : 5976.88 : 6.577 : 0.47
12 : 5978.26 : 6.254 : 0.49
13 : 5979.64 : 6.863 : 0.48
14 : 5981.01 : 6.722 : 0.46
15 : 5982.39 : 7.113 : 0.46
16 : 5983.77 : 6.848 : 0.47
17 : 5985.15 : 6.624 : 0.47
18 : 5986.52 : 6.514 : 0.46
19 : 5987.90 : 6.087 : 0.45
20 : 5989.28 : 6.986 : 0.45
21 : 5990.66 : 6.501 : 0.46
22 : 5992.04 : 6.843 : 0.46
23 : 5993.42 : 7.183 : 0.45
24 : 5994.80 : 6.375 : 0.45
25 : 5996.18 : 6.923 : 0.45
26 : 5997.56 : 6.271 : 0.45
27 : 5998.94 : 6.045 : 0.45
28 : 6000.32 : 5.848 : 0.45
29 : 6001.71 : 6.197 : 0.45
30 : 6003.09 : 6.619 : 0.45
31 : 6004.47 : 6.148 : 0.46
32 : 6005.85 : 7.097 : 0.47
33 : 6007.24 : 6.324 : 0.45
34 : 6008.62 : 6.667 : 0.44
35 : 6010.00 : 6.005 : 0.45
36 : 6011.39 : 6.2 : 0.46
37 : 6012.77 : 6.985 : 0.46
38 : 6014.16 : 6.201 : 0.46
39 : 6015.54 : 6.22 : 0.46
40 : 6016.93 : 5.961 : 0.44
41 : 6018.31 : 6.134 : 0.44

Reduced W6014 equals 6.201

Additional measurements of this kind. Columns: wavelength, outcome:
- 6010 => 6.005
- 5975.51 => 6.296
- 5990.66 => 6.501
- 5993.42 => 7.183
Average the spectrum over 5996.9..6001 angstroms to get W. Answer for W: 6.06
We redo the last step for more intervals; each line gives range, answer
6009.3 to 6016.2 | 6.32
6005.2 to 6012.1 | 6.45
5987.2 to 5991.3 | 6.52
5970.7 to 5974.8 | 6.18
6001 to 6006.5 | 6.51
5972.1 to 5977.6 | 6.22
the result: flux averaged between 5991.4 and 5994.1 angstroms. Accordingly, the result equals 7.02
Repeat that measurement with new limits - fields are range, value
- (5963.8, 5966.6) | 6.8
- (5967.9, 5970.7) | 7.01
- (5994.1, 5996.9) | 6.65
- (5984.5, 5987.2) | 6.59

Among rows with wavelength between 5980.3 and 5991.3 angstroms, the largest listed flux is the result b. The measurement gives 7.113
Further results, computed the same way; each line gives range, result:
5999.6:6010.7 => 7.097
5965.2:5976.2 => 7.336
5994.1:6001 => 6.923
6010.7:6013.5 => 6.985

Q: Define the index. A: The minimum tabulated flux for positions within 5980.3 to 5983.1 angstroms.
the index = 6.722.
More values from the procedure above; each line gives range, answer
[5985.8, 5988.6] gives 6.087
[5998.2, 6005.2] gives 5.848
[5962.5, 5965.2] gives 6.892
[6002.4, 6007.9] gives 6.148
